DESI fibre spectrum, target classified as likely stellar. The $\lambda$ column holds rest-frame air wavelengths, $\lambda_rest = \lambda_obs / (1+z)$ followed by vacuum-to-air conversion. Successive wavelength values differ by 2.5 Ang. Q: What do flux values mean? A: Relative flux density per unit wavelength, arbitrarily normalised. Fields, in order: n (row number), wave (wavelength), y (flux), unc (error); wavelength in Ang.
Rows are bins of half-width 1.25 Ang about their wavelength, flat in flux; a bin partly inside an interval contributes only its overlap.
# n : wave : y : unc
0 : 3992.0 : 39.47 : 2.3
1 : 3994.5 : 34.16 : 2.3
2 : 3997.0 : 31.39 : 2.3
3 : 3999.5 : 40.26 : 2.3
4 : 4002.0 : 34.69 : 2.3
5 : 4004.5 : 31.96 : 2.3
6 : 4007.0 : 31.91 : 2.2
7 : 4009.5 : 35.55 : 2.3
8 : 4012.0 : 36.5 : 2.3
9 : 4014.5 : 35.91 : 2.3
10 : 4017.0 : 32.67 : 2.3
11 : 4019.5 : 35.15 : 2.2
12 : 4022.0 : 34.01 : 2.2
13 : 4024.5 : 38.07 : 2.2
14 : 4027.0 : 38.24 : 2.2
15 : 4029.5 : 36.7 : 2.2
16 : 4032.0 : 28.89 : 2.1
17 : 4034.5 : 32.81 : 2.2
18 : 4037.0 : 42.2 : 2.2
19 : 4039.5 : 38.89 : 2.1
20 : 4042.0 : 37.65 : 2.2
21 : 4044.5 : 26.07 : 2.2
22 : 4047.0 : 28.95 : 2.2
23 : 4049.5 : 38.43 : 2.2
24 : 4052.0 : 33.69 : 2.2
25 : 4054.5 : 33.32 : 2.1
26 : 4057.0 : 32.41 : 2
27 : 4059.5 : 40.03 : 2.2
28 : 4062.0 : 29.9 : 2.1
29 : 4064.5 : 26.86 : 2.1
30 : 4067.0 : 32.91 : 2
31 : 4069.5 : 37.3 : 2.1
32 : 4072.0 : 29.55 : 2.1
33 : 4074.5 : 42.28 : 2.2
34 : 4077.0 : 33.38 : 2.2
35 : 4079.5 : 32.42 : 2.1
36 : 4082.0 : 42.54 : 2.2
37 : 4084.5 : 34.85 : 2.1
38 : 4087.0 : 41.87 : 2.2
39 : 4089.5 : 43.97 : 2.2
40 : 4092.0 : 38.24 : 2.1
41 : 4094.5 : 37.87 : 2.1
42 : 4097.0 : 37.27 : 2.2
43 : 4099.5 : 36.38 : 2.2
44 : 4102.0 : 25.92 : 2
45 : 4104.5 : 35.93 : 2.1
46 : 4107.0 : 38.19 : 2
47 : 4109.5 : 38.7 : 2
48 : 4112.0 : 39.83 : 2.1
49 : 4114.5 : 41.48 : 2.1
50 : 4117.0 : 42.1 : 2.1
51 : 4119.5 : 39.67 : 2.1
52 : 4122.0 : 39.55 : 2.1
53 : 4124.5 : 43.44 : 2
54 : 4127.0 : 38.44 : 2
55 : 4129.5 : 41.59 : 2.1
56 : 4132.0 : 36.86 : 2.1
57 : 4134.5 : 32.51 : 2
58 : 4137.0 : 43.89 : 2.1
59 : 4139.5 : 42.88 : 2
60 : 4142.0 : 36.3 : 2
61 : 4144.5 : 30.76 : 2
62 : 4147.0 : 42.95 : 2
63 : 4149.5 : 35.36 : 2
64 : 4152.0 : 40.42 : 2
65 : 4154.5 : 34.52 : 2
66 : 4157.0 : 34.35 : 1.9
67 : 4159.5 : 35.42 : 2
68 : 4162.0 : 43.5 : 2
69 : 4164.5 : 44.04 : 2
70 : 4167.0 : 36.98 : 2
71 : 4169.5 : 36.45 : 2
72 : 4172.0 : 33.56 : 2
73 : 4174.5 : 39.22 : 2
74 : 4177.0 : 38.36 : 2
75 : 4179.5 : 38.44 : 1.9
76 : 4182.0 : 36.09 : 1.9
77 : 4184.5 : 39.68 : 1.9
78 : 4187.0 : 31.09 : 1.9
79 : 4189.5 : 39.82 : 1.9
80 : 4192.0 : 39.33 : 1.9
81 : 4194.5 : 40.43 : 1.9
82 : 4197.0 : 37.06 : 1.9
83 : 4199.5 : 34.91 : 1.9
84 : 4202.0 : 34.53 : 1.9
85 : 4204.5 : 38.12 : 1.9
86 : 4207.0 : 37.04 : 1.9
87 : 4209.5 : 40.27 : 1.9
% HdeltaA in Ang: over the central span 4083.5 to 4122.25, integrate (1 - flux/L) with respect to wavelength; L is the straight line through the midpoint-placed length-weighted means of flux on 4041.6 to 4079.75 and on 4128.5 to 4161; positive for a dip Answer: -3.0 Ang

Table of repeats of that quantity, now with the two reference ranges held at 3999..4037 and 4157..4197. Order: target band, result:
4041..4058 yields 1.3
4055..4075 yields 1.3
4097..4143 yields -2.0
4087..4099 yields -1.0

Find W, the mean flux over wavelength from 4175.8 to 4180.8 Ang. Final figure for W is 38.4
